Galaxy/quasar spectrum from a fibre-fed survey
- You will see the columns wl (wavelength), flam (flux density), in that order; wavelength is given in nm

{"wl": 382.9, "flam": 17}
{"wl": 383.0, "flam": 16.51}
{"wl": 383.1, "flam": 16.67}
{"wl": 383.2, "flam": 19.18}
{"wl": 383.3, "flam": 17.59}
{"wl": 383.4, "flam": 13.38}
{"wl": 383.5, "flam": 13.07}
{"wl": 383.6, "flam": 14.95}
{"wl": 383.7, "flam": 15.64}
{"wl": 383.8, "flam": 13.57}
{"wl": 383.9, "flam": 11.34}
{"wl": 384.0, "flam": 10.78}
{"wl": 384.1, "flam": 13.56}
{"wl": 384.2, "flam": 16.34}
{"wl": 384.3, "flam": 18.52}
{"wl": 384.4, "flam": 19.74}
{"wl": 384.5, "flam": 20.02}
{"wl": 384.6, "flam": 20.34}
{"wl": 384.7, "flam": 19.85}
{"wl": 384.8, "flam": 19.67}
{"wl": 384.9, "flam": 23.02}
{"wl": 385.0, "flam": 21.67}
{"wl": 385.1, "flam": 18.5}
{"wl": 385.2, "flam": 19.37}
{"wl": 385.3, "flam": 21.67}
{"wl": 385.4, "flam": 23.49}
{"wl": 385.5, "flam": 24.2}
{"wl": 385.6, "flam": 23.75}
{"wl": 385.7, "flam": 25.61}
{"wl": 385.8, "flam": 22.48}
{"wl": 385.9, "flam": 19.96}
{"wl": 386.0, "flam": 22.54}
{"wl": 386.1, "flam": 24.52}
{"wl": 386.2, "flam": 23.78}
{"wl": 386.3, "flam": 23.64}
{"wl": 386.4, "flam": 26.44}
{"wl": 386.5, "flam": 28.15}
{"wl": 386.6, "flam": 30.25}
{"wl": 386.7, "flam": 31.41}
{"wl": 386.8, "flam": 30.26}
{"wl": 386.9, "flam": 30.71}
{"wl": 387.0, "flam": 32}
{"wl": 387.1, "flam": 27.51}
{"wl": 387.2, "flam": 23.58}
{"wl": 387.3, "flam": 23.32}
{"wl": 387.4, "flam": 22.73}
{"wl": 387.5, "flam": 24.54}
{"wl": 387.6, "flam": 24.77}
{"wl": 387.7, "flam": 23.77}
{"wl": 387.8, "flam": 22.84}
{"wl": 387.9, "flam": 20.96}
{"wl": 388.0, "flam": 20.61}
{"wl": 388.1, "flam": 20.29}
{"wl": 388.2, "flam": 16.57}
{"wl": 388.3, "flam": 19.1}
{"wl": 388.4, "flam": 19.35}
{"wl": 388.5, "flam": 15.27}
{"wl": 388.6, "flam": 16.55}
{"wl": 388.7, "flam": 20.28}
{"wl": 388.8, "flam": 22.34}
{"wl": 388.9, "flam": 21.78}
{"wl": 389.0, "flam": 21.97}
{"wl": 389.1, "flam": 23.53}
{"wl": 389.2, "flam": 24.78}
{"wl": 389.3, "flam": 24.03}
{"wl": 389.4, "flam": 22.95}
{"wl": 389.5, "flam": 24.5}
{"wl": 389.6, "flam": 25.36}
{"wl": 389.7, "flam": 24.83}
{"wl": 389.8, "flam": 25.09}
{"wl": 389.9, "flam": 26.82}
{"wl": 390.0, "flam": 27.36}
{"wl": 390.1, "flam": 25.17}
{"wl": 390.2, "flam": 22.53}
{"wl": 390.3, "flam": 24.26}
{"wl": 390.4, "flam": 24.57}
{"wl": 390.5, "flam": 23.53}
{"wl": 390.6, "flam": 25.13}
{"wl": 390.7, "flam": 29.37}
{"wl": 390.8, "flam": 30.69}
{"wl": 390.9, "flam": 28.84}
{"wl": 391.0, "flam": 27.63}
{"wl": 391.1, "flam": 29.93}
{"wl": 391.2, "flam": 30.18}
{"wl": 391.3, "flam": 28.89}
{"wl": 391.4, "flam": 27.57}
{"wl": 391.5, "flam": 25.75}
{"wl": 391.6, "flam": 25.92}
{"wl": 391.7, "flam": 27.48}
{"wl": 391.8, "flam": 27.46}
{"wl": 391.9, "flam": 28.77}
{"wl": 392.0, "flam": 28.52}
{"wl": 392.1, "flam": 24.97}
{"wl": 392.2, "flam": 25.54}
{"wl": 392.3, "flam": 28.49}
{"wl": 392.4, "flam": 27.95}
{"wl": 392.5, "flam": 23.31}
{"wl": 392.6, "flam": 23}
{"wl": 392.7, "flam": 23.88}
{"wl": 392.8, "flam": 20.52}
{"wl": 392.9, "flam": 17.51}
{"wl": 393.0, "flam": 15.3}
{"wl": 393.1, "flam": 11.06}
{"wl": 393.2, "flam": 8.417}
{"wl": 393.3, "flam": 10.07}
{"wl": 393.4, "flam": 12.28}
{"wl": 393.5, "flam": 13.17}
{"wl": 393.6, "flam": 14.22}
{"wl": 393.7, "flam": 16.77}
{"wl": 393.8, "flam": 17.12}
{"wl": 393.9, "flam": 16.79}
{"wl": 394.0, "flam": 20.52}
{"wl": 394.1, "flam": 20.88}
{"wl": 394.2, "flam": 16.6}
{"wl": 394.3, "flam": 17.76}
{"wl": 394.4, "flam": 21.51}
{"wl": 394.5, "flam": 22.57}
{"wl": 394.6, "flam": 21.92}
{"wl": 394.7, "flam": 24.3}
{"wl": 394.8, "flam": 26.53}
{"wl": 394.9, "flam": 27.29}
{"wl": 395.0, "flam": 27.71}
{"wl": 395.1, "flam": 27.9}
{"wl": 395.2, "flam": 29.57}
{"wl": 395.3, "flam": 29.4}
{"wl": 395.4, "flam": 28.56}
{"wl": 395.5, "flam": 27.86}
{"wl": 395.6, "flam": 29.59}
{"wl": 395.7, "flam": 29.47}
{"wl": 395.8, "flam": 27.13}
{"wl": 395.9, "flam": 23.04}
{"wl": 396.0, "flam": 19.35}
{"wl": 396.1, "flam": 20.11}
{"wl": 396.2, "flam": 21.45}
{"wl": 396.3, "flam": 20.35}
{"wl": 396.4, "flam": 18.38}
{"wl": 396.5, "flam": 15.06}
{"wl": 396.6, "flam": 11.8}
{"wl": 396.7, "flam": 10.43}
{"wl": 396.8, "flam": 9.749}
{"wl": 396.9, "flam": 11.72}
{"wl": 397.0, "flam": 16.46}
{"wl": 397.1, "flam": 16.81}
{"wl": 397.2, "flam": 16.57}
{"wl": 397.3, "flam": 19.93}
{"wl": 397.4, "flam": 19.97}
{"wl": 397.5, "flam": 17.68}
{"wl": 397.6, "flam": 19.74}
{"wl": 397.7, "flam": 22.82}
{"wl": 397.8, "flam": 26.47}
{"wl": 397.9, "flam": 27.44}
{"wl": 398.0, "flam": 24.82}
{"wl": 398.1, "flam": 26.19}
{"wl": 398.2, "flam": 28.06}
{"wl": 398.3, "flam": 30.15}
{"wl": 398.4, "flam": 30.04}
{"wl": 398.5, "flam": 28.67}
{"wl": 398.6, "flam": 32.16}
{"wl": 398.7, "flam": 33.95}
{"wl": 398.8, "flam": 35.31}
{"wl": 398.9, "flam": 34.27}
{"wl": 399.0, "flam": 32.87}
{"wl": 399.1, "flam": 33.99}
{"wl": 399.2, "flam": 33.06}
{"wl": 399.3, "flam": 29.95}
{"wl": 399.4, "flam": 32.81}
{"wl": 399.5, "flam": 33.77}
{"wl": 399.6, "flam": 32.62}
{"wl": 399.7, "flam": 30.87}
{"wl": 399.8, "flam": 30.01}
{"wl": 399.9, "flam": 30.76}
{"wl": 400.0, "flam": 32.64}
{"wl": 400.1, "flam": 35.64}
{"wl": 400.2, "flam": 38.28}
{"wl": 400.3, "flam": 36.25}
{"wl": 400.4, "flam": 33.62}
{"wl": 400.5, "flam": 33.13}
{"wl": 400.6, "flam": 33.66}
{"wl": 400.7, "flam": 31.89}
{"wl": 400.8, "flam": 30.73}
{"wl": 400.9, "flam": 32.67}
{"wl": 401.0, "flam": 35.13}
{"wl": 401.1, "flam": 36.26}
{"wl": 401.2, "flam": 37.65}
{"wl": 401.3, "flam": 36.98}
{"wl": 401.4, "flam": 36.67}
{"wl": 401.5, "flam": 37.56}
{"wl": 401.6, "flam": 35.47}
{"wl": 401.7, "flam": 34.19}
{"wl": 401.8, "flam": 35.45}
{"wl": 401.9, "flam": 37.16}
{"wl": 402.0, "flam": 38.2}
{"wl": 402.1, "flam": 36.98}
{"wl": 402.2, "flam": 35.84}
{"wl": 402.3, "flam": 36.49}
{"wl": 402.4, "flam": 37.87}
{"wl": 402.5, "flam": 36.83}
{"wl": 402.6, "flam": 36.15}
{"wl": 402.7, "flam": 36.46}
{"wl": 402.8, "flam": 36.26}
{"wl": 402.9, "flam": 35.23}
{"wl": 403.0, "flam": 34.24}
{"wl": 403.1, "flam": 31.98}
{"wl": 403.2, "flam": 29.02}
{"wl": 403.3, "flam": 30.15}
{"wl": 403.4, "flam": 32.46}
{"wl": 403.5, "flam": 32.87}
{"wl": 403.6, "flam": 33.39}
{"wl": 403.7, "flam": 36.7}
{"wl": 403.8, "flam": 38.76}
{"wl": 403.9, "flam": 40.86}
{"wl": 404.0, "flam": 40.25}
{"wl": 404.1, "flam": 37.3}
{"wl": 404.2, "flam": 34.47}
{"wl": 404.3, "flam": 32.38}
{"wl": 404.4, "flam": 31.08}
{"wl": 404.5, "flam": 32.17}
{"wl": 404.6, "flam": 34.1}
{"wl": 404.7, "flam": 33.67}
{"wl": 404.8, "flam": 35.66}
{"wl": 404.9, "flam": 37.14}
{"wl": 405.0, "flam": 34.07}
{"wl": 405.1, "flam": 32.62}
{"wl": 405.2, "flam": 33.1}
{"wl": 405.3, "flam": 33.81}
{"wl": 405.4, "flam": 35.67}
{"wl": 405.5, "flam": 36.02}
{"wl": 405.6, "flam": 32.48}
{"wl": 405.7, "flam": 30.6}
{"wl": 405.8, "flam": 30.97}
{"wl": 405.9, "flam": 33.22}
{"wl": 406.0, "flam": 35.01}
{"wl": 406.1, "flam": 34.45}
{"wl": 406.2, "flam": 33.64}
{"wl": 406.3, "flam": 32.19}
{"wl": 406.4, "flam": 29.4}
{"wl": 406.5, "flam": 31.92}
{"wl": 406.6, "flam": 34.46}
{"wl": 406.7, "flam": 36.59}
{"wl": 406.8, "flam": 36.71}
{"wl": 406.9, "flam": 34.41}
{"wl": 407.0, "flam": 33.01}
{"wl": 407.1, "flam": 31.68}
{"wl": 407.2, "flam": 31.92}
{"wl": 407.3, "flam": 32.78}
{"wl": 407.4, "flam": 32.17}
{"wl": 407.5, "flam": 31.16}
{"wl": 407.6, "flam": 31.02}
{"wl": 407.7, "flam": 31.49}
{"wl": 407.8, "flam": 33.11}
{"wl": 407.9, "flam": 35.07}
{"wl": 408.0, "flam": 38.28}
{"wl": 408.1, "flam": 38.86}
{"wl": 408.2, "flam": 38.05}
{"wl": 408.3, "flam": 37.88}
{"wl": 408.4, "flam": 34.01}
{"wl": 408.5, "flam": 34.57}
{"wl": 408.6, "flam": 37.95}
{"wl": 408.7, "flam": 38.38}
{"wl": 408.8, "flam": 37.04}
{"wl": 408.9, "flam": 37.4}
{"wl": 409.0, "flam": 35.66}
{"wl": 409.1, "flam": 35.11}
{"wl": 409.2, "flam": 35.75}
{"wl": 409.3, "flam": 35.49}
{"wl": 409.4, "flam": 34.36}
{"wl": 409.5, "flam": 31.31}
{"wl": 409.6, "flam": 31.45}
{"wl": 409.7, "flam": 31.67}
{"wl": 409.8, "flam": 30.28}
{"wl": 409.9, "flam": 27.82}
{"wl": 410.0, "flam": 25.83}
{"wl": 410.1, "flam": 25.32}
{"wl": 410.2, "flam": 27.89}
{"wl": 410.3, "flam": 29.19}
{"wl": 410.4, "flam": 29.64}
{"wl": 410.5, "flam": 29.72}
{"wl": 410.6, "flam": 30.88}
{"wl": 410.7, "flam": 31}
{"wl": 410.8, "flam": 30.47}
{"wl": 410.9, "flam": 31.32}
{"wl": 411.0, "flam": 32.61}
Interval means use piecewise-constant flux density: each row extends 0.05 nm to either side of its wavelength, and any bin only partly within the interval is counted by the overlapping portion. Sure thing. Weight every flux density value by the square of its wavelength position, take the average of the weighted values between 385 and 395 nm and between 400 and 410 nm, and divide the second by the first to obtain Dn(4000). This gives 1.61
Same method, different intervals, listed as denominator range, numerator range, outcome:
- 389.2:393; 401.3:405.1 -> 1.46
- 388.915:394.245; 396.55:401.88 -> 1.31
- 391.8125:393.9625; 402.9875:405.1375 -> 1.86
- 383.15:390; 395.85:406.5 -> 1.53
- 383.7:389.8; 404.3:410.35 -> 1.68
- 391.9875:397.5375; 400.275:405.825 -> 1.78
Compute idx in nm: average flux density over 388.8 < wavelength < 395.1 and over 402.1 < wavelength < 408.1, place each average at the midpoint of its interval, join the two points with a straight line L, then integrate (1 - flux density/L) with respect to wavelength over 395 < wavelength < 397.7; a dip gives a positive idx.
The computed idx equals 0.589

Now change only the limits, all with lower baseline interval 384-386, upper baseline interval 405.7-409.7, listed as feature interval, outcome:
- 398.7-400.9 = -0.28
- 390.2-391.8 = -0.21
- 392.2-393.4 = 0.29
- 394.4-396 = 0.01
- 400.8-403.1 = -0.39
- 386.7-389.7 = -0.11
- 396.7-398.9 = 0.37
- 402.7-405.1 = -0.20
